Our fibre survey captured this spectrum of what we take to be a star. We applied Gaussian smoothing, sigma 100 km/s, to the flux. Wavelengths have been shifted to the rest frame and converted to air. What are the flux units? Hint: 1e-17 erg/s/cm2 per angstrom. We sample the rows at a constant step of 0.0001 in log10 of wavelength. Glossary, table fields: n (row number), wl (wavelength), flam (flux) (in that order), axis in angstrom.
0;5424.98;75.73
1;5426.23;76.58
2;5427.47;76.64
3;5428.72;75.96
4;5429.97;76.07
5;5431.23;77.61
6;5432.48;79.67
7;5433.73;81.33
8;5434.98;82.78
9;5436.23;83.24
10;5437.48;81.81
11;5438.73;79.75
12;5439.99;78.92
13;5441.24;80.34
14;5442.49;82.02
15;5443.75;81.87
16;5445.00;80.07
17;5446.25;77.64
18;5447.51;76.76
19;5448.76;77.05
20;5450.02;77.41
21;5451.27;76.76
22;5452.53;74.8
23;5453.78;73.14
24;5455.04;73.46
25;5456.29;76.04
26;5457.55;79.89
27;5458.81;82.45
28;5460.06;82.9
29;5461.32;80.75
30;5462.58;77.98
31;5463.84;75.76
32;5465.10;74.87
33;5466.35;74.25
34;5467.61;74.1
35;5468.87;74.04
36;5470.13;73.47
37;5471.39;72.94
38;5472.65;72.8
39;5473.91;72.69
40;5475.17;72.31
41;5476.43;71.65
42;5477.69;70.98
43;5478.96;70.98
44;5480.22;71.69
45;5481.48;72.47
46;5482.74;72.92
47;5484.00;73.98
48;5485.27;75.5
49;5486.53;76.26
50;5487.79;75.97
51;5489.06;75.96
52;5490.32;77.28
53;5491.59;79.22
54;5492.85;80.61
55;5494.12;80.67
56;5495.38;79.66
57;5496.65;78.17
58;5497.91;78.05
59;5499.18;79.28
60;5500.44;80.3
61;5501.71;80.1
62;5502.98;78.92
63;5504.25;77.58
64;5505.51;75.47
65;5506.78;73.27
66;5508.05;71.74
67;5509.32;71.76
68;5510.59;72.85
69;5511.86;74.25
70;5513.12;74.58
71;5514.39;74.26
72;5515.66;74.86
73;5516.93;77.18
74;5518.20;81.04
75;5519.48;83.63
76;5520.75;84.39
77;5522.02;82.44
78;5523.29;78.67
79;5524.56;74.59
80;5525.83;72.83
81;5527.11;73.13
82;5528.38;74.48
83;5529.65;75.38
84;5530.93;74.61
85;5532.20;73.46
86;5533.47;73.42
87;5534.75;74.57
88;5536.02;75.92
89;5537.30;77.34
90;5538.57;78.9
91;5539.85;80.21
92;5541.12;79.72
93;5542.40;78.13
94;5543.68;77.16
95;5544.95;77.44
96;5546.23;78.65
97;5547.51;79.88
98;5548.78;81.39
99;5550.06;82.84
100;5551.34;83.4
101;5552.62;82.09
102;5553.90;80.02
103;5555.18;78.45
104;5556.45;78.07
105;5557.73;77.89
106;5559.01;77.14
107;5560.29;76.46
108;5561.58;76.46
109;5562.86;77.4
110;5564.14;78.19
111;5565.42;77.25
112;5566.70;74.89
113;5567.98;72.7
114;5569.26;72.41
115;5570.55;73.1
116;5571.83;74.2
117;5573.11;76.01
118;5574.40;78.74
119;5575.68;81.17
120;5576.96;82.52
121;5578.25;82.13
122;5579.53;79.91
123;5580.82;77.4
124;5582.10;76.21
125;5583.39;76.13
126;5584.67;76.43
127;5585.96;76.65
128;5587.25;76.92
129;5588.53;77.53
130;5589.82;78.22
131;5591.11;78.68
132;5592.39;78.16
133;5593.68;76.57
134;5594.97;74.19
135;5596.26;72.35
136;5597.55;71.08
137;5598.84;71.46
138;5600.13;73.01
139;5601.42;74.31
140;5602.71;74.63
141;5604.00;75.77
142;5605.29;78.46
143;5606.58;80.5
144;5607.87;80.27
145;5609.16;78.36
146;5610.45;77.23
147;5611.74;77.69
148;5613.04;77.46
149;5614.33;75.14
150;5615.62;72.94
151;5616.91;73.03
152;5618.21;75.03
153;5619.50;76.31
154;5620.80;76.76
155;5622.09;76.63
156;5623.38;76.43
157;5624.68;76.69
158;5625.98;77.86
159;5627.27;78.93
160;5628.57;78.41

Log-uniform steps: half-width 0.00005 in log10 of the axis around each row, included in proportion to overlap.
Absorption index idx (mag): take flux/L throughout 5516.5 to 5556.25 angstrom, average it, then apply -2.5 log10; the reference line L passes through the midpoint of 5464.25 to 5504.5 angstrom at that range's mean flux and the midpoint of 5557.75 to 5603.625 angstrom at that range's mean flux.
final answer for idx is -0.03 mag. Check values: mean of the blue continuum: 75.6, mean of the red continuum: 76.3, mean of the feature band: 78.2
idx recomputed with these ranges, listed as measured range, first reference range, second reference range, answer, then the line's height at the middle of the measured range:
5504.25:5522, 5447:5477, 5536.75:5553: 0.026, 78.2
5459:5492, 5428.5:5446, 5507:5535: 0.047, 78.2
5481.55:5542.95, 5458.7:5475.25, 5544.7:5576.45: 0.000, 76.8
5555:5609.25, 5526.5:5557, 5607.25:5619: 0.005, 77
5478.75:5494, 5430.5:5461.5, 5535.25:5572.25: 0.044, 78.6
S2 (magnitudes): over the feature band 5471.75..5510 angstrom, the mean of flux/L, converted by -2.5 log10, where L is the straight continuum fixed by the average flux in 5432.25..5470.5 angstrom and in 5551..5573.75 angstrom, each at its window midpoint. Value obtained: 0.03 mag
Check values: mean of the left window 78.3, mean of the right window 76.9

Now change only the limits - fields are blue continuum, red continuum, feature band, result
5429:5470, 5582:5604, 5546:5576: -0.025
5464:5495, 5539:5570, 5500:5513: 0.005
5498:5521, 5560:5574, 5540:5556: -0.057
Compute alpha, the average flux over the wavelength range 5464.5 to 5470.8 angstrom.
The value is 74.2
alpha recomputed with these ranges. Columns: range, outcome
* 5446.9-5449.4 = 76.9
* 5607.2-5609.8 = 79.4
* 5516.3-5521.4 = 81.5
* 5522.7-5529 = 74.7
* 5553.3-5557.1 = 79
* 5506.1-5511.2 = 72.3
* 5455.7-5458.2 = 77.8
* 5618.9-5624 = 76.6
